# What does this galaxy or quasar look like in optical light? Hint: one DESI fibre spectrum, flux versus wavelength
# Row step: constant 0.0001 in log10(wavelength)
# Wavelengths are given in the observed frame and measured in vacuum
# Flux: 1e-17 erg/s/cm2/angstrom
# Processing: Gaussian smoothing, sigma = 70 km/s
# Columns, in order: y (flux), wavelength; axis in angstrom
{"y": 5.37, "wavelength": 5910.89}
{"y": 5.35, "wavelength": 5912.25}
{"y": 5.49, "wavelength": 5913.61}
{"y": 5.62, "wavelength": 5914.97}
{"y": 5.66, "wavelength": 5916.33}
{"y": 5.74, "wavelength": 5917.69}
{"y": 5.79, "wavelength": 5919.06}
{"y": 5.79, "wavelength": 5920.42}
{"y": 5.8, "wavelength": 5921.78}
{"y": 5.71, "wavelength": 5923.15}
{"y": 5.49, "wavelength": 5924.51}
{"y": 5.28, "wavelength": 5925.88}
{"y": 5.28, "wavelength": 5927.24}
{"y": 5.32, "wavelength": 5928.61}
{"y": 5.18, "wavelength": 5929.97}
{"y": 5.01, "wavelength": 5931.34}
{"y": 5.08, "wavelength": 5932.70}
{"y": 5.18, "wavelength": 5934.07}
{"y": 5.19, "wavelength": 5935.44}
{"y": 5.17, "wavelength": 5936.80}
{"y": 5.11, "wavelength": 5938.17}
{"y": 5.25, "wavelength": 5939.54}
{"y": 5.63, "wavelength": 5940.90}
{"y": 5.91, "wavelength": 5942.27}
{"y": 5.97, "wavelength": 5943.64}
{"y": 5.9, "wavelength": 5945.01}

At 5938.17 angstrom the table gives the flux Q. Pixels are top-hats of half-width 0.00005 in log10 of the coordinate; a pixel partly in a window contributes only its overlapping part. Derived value 5.11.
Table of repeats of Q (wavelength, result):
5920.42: 5.79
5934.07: 5.18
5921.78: 5.8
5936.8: 5.17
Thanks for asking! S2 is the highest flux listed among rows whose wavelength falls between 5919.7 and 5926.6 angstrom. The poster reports 5.8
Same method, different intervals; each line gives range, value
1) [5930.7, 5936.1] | 5.19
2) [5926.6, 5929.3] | 5.32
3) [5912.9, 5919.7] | 5.79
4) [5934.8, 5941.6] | 5.63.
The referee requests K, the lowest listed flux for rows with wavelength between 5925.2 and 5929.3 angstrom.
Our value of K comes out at 5.28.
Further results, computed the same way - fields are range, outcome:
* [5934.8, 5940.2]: 5.11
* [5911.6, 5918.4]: 5.35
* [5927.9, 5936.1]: 5.01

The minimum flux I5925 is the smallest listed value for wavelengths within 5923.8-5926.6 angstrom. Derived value 5.28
